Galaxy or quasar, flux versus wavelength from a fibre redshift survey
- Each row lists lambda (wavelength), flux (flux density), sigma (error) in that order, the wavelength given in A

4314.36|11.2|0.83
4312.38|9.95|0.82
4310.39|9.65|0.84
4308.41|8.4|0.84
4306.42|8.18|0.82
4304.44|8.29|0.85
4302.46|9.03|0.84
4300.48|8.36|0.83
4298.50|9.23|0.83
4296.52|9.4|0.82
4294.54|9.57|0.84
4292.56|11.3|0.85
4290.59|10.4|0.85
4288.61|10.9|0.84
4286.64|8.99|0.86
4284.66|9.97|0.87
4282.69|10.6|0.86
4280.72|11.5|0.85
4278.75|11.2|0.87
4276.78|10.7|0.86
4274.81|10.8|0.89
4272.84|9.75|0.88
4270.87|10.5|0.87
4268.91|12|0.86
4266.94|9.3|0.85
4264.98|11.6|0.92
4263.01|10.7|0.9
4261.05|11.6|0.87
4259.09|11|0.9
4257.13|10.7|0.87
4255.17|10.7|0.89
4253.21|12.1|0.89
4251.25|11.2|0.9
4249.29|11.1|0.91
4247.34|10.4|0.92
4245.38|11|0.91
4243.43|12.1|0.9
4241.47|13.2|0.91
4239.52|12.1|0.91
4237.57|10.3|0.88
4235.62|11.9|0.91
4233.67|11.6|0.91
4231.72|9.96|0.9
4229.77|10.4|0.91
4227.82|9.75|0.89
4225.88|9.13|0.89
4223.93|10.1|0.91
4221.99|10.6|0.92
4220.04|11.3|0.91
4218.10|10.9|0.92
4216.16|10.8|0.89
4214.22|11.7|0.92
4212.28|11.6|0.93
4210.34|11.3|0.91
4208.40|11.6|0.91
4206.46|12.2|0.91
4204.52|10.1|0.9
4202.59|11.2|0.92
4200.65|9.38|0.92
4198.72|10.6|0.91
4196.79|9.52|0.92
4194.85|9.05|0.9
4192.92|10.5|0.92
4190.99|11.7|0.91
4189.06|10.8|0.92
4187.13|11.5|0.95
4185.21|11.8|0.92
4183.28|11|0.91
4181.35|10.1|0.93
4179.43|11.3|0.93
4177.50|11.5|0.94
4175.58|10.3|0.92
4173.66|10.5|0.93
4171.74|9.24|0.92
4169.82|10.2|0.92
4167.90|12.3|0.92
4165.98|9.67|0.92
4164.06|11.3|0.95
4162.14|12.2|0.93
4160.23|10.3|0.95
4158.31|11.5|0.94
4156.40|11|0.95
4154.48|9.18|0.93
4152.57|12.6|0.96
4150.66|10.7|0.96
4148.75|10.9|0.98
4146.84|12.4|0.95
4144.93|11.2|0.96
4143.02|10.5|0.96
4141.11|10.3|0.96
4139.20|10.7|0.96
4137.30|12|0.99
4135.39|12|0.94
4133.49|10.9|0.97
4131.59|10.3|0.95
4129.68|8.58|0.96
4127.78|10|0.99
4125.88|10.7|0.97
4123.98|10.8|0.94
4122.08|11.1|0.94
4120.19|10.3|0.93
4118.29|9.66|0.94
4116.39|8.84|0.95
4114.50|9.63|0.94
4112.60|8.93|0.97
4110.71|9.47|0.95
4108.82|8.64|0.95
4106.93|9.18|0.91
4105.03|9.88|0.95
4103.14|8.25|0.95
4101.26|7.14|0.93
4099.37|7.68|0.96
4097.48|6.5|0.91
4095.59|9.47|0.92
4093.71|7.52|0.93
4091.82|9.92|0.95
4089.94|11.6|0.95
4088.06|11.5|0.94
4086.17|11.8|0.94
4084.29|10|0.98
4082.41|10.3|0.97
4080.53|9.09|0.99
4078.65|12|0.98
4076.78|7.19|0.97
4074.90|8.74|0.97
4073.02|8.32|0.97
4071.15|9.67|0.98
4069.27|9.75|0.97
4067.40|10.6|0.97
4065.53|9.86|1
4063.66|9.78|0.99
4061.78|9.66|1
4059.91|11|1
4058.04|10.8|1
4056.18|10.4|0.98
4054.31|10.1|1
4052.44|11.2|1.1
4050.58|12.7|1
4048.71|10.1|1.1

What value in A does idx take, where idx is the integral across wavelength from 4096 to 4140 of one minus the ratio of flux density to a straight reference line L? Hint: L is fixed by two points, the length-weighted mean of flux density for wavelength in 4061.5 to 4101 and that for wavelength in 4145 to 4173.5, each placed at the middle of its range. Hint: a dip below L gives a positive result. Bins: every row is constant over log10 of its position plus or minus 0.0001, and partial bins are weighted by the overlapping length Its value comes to 2.6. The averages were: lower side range 9.52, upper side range 11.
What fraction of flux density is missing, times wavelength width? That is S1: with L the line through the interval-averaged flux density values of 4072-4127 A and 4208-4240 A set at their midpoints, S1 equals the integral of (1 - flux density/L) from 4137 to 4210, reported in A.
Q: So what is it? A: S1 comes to -4.1 A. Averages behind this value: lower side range 9.46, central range 10.9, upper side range 10.9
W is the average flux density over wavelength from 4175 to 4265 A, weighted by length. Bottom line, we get 11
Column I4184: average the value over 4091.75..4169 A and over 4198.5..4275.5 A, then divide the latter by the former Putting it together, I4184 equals 1.08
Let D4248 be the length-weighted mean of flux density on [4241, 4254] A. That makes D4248 11.5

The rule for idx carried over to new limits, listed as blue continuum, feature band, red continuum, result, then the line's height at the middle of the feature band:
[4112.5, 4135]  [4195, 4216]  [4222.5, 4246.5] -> -0.2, 10.7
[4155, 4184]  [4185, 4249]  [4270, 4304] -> -2.4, 10.5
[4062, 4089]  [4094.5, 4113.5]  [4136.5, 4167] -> 3.3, 10.3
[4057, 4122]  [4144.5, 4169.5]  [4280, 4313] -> -4.2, 9.54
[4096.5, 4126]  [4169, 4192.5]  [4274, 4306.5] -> -3.4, 9.45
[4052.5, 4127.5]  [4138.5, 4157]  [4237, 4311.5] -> -1.9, 9.91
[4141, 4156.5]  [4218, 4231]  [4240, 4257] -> 1.2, 11.3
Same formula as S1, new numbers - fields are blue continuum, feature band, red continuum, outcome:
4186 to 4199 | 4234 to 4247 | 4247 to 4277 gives -1.09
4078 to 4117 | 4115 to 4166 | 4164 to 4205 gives -3.81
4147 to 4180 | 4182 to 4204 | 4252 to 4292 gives 0.48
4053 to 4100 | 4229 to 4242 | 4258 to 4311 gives -1.66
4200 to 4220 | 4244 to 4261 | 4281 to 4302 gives -0.97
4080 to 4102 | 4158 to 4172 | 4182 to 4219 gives -0.64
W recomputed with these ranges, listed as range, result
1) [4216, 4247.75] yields 10.9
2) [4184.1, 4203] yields 10.6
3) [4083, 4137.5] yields 9.71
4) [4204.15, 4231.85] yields 10.8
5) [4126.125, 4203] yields 10.8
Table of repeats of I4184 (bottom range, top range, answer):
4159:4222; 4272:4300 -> 0.95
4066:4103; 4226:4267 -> 1.18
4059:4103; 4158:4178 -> 1.14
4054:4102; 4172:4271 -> 1.13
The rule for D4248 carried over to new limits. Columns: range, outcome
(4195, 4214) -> 10.8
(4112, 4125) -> 9.92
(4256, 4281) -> 10.9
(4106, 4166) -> 10.5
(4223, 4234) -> 10.1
